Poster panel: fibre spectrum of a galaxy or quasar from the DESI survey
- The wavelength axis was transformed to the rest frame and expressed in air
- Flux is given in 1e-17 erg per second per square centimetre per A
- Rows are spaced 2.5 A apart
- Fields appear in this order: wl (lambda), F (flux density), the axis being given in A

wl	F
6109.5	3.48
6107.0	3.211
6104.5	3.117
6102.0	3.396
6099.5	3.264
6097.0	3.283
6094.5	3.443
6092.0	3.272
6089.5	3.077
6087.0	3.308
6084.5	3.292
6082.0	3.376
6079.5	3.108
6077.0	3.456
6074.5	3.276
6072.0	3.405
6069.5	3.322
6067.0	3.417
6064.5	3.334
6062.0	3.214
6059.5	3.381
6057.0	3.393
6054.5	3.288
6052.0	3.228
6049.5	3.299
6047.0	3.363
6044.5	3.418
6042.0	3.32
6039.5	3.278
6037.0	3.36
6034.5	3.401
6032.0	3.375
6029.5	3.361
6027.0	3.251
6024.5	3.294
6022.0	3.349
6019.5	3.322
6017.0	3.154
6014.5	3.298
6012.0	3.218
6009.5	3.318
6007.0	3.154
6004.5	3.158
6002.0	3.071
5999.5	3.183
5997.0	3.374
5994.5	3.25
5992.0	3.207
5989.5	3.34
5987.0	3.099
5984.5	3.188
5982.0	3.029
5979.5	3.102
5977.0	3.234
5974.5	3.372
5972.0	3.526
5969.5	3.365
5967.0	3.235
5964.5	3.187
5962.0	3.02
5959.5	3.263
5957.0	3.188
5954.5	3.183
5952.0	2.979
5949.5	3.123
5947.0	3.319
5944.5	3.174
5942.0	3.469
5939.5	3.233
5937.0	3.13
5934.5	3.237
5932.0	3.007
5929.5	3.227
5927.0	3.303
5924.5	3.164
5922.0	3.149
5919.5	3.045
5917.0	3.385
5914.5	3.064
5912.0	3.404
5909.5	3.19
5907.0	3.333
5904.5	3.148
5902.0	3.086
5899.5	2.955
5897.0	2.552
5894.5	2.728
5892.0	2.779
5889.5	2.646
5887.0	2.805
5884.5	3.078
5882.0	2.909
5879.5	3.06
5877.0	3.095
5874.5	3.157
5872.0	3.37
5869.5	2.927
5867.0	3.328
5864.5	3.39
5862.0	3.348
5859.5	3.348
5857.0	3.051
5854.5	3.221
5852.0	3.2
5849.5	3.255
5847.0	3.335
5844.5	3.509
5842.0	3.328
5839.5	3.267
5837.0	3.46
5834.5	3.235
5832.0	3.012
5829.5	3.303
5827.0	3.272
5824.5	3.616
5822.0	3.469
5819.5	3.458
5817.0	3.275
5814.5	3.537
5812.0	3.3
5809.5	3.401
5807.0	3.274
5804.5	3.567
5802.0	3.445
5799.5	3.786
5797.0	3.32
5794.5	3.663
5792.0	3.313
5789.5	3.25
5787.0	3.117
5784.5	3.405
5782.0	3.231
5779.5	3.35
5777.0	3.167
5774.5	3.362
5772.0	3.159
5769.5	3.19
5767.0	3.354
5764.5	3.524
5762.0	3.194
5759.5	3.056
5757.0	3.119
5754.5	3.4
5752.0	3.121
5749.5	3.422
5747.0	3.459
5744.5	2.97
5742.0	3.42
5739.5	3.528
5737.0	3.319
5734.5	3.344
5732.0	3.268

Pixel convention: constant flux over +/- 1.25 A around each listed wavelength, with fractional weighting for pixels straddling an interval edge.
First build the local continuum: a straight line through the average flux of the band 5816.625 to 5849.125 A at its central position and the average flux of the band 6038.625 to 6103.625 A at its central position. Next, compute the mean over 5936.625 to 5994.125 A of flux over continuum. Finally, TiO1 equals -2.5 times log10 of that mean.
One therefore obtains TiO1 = 0.04 mag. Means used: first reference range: 3.35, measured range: 3.22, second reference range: 3.31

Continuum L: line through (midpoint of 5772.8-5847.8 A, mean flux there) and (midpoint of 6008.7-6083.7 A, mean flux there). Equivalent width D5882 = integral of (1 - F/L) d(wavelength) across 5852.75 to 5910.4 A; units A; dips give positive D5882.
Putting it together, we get 4.9 A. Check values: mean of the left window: 3.37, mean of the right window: 3.32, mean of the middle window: 3.07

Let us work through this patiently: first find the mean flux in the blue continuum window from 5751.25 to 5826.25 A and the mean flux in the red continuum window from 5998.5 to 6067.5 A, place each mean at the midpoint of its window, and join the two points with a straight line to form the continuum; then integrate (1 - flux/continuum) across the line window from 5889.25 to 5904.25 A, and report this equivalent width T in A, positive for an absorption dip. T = 2.25 A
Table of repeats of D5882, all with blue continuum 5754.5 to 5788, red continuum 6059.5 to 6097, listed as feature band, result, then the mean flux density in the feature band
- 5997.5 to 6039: 0.4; 3.27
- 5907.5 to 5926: 0.4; 3.21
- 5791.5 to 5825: -2.0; 3.46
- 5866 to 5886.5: 1.1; 3.1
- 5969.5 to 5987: 0.3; 3.24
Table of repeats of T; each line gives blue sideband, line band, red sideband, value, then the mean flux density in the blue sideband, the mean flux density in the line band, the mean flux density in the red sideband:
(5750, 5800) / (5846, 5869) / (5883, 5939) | -0.8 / 3.3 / 3.26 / 3.07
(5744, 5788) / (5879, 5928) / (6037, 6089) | 3.7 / 3.26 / 3.04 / 3.32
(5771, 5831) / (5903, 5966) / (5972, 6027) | 1.6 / 3.38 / 3.2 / 3.23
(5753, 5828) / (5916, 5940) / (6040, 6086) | 1.1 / 3.35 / 3.18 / 3.33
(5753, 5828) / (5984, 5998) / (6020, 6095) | 0.4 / 3.35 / 3.24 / 3.32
